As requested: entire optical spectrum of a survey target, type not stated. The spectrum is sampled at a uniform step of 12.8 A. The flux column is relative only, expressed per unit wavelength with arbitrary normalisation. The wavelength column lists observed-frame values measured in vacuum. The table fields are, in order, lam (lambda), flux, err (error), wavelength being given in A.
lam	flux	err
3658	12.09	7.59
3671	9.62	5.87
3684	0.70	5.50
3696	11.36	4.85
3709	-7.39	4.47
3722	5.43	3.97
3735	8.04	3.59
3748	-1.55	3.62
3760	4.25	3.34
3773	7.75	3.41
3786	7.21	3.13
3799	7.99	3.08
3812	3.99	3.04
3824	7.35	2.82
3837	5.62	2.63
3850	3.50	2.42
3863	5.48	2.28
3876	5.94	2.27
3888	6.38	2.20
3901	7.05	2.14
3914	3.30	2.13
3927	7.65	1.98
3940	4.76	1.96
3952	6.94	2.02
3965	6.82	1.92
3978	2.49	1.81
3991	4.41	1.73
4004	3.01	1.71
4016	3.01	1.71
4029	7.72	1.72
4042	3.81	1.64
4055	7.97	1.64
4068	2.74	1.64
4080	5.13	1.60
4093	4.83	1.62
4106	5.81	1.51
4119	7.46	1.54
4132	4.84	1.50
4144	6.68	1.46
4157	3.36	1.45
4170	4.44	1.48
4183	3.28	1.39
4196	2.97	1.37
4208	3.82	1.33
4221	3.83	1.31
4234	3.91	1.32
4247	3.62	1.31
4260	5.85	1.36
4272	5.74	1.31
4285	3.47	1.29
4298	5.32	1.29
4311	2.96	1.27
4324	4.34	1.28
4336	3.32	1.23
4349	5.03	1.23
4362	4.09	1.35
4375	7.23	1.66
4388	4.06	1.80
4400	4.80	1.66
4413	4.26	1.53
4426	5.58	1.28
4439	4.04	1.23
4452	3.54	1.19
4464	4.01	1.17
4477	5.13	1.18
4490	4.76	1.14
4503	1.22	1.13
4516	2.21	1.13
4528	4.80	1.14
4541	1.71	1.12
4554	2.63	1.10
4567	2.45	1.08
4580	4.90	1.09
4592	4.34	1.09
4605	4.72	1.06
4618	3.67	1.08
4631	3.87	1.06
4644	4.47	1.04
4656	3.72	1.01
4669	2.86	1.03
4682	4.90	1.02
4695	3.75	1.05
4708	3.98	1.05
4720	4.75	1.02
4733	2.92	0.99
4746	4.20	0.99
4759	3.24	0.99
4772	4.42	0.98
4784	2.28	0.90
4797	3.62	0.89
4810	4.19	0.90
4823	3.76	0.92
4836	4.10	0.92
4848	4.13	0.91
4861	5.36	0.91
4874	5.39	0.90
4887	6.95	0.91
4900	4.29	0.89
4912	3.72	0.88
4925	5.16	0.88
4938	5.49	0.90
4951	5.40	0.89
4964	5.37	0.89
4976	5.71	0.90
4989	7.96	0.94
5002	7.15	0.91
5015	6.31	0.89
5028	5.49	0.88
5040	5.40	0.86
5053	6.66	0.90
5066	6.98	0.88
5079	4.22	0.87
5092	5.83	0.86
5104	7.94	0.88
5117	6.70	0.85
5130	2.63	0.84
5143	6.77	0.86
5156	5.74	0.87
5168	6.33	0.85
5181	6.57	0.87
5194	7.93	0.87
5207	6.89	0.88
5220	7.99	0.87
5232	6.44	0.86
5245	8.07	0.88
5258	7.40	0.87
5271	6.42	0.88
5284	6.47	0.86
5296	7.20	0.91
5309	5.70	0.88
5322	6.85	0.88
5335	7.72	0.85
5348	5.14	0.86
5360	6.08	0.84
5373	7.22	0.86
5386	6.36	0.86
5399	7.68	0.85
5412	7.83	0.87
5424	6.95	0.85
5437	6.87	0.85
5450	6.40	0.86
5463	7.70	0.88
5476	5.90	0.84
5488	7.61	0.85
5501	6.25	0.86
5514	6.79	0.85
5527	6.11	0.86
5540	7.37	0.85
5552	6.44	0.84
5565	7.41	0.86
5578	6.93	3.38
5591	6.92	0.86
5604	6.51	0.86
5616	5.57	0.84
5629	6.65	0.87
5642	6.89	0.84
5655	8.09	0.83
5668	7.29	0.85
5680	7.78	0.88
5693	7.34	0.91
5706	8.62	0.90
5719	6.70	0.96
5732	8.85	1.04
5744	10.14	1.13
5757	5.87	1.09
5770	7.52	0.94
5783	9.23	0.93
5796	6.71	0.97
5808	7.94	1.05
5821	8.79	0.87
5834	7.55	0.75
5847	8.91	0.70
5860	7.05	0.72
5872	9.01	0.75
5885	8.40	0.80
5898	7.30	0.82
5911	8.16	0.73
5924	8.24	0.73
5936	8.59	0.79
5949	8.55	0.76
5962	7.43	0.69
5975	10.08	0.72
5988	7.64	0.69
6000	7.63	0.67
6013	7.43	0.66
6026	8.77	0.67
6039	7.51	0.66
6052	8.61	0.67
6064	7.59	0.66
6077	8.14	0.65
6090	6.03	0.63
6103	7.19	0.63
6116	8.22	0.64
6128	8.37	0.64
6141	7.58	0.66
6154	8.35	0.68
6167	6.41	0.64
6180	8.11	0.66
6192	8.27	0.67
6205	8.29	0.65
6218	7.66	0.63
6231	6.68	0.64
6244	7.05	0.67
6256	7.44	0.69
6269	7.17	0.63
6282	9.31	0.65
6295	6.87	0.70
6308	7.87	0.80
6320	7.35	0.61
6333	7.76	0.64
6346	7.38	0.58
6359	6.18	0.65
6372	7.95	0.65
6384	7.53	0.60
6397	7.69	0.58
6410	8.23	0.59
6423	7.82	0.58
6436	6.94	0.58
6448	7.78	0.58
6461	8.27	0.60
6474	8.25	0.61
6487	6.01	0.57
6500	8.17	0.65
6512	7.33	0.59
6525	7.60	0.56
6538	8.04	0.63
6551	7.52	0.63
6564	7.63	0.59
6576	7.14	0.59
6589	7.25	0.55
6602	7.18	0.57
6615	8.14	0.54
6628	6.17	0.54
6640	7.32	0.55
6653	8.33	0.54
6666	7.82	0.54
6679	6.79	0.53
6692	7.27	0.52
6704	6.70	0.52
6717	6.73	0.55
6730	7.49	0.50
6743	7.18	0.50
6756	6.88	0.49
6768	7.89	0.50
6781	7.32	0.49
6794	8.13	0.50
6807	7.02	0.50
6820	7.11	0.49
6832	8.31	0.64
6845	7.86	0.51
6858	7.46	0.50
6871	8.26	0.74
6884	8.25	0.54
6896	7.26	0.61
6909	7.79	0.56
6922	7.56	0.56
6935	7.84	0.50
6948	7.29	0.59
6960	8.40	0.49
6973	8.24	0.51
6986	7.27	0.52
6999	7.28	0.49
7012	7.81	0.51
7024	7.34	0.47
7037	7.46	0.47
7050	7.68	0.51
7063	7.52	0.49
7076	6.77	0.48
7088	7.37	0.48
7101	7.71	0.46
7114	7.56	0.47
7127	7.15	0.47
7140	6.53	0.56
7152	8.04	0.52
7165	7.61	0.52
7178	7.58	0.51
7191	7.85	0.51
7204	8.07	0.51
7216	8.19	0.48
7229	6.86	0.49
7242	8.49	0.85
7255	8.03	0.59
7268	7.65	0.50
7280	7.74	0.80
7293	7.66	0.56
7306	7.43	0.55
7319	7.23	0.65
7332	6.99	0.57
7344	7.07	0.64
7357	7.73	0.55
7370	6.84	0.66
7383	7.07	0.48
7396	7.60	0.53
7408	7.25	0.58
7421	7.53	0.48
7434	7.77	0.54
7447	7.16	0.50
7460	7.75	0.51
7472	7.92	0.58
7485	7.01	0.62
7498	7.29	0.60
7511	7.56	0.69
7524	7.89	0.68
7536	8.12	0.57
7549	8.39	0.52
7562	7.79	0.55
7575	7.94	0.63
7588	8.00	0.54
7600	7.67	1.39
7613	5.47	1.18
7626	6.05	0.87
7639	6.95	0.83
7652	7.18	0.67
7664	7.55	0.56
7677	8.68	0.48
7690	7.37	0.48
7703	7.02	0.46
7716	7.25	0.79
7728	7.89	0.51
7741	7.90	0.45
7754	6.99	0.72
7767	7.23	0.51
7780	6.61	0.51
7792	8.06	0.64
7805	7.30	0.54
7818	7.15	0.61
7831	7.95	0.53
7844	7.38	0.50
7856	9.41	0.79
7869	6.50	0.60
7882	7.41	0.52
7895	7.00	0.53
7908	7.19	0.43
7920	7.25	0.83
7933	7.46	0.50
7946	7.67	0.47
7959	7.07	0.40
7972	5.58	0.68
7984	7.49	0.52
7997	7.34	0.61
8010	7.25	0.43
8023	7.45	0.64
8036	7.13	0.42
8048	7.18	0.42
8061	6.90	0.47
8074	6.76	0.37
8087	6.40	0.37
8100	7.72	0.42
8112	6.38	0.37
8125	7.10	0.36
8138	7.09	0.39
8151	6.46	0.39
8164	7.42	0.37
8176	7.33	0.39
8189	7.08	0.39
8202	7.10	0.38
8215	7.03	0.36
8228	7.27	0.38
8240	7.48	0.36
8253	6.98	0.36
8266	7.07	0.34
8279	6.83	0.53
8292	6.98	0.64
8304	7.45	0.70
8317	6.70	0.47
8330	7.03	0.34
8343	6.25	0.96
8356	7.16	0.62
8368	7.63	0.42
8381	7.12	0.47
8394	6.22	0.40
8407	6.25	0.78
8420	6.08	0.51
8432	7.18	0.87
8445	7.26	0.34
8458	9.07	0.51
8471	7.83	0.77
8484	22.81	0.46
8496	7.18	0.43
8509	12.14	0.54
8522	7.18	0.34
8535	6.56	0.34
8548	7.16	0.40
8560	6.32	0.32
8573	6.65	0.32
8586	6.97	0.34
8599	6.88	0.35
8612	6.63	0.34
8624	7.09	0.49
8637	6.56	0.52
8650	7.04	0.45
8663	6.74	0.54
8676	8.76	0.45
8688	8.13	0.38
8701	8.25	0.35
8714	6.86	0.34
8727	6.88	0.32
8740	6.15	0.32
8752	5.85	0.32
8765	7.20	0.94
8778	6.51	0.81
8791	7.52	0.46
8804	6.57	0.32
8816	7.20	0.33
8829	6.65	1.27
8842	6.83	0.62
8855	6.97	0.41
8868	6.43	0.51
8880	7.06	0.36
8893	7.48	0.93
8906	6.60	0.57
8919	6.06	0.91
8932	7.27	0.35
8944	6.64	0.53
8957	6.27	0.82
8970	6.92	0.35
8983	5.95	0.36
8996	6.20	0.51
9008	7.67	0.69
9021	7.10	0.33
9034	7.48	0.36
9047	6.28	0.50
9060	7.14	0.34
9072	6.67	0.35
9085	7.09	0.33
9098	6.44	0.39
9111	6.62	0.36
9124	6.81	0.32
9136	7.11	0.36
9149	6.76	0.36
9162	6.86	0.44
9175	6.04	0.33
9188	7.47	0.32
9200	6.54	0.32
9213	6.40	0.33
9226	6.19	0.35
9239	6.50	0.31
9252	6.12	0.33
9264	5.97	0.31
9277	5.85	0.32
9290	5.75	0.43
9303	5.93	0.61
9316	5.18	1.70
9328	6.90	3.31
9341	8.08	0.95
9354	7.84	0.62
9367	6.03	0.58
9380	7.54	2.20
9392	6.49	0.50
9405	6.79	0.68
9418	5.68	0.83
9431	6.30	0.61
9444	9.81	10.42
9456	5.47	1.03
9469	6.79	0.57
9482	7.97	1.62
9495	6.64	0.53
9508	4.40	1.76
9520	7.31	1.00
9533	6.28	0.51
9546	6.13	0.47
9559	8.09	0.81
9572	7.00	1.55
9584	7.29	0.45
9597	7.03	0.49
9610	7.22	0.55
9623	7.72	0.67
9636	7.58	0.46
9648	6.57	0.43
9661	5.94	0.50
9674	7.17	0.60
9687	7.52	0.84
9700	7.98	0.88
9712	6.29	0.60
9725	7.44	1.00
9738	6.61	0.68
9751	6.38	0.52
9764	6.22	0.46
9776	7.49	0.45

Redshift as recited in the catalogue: 0.29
